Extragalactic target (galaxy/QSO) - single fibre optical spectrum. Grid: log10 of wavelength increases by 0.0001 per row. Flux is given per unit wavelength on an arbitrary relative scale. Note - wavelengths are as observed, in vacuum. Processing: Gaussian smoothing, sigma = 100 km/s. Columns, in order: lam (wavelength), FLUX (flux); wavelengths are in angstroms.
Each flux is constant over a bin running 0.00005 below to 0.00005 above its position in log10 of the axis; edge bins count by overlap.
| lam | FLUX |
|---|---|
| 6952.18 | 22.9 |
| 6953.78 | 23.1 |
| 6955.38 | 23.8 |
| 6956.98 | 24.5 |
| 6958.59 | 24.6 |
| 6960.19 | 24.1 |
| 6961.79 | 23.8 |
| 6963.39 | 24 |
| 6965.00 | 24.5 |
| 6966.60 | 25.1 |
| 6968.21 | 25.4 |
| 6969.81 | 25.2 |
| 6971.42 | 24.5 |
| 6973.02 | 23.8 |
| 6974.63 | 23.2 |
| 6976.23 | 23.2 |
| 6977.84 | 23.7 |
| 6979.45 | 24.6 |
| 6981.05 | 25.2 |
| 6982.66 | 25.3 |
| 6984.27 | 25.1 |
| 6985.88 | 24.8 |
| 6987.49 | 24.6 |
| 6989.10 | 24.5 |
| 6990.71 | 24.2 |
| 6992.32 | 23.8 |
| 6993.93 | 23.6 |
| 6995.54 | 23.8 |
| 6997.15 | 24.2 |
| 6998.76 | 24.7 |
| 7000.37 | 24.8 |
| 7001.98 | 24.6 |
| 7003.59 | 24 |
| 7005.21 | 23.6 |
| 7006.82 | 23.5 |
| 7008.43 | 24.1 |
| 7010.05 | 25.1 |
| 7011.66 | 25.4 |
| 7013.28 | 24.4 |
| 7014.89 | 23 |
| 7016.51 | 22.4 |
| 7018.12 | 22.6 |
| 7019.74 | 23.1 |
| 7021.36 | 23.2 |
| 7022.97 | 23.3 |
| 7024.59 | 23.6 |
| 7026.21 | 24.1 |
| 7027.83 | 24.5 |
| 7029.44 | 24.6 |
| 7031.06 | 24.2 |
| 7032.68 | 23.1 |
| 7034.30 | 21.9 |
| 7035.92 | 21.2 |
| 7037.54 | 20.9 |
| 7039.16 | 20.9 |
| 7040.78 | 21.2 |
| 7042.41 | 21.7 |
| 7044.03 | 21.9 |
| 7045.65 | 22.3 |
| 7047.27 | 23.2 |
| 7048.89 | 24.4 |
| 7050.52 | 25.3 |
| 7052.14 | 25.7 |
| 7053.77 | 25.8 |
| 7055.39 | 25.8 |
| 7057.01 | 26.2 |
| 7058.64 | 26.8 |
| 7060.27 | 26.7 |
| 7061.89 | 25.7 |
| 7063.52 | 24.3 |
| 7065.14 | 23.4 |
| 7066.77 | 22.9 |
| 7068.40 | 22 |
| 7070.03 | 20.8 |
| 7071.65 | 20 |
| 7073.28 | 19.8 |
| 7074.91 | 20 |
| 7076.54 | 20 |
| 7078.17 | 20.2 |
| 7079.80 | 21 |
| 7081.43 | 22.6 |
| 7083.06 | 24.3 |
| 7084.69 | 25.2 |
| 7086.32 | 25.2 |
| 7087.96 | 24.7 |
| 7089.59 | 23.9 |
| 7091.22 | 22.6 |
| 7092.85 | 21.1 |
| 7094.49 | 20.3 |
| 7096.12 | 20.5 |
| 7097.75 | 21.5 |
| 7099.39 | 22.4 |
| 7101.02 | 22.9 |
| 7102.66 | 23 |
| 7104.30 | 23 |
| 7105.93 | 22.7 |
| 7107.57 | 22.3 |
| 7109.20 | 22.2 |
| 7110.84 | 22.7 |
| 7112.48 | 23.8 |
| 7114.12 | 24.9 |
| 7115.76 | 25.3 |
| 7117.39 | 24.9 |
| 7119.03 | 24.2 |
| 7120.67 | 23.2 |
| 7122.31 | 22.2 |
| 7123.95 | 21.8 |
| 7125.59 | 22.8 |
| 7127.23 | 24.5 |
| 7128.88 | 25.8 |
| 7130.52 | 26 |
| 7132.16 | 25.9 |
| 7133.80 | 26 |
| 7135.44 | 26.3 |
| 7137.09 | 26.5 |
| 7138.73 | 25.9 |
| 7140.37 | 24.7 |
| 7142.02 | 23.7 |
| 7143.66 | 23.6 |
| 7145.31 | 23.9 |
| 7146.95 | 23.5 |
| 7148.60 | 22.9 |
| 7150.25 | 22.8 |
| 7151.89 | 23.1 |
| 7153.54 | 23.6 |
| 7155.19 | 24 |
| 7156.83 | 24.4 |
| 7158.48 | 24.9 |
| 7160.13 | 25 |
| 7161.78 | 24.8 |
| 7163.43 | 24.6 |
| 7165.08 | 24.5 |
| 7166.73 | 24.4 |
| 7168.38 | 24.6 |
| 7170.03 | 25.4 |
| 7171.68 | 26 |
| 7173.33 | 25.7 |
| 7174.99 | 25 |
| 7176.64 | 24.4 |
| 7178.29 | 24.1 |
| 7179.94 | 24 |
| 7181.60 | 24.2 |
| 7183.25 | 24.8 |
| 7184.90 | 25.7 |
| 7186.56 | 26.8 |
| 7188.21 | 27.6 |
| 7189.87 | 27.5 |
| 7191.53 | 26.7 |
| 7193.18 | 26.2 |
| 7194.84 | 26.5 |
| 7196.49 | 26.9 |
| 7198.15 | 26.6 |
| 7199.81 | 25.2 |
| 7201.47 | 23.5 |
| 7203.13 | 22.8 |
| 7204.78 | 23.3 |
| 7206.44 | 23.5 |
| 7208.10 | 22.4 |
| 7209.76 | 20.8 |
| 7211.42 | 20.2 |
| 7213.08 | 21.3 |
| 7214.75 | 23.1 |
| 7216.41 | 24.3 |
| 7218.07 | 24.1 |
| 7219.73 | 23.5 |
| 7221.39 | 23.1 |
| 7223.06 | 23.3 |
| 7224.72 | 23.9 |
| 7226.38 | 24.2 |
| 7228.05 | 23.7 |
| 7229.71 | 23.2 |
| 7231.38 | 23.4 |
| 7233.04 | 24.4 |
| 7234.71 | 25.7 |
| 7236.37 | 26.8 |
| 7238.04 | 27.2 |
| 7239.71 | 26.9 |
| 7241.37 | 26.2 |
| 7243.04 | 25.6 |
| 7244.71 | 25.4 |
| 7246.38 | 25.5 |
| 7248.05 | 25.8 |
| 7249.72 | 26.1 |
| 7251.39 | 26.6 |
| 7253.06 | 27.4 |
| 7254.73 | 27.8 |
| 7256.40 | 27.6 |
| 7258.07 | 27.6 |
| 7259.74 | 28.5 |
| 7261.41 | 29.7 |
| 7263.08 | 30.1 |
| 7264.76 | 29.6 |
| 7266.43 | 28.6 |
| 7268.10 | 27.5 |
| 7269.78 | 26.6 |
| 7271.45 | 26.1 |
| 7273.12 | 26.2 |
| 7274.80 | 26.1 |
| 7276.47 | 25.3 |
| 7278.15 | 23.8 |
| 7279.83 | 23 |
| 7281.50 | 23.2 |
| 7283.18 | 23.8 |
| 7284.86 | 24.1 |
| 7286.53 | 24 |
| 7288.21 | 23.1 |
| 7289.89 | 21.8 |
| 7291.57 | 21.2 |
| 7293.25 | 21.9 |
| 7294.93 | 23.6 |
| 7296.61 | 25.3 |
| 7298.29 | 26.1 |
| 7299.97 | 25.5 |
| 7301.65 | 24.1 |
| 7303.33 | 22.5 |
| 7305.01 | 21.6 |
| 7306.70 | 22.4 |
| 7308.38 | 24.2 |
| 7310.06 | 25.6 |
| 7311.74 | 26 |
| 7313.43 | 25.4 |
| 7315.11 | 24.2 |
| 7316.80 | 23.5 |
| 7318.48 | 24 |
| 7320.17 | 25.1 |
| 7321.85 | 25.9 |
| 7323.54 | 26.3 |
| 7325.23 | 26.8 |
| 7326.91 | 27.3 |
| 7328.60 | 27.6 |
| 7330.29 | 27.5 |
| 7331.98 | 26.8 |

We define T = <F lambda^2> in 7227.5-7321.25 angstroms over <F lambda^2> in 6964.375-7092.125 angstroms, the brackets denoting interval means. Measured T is 1.15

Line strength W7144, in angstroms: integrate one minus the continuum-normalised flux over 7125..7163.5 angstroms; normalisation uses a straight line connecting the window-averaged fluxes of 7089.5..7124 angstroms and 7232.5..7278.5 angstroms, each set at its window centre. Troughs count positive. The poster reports -1.2 angstroms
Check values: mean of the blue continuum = 22.8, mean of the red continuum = 26.9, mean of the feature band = 24.6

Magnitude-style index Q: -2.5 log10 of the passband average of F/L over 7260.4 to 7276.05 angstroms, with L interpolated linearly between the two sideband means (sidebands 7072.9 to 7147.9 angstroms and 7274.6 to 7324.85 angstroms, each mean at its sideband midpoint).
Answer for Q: -0.16 mag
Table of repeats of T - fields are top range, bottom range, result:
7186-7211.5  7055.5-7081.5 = 1.14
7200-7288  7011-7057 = 1.14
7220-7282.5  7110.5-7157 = 1.11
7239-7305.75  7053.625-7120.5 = 1.16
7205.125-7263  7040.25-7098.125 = 1.14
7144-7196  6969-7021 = 1.08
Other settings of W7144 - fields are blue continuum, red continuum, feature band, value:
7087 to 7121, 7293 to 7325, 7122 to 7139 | -1.30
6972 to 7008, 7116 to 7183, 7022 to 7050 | 1.73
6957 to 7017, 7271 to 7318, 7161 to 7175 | -0.50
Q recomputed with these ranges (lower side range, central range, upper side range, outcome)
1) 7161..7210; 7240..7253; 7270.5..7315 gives -0.07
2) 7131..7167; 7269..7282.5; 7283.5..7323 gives -0.04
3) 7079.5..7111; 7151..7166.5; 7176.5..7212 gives -0.01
